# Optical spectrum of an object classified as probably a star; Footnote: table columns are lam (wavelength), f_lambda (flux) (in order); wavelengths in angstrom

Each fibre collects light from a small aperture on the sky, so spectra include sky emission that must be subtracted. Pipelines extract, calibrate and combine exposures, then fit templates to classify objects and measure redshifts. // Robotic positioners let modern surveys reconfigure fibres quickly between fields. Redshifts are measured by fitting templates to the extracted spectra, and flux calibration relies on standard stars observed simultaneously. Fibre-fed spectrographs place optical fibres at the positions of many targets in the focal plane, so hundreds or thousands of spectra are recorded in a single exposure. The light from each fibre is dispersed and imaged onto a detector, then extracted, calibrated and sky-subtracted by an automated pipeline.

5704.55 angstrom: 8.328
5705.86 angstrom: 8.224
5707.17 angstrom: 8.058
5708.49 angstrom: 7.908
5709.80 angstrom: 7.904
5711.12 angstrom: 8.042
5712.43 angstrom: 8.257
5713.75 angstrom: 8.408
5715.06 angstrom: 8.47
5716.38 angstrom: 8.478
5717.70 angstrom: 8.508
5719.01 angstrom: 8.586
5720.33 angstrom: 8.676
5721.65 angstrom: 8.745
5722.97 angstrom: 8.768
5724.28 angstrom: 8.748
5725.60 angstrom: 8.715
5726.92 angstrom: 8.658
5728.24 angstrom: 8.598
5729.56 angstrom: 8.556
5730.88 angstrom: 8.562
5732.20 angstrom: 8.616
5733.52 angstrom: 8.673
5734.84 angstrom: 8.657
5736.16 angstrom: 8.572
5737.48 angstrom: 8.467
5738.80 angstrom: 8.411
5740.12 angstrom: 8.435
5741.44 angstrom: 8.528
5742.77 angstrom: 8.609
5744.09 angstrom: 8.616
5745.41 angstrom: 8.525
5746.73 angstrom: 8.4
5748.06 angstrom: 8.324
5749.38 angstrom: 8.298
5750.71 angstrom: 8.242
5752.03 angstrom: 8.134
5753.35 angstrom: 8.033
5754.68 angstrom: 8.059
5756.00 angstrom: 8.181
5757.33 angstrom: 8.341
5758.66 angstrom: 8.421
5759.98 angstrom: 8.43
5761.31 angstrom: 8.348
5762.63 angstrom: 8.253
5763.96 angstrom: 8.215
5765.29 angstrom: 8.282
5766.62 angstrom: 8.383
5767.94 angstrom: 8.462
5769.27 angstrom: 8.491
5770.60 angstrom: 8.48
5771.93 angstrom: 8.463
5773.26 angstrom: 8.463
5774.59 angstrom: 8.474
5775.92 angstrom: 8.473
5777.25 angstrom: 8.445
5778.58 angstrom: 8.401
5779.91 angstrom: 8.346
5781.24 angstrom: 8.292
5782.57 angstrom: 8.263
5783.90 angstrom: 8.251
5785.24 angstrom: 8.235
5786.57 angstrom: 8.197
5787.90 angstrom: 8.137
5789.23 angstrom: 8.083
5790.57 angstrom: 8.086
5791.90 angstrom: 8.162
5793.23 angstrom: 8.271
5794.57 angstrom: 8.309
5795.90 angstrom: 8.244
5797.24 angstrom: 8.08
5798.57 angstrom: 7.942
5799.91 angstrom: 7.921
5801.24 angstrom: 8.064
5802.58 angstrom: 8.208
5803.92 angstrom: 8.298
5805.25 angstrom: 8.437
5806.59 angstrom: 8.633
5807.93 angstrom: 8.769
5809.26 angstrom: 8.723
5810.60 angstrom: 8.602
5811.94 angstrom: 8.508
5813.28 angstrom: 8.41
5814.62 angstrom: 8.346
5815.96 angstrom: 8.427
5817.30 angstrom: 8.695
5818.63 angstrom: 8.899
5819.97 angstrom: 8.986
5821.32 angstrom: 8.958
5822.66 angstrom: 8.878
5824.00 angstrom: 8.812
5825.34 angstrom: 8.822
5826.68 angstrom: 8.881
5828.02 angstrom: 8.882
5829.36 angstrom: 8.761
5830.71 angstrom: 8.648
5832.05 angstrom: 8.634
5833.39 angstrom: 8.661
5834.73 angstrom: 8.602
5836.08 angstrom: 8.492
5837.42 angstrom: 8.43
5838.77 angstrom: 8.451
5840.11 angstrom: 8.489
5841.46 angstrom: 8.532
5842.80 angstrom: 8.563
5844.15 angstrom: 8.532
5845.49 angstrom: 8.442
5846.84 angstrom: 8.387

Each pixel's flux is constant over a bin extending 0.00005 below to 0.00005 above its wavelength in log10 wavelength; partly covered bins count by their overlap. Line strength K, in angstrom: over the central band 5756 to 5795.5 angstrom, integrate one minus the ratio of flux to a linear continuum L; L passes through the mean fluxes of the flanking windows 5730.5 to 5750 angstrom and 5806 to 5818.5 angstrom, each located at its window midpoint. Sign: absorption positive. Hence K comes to 1.0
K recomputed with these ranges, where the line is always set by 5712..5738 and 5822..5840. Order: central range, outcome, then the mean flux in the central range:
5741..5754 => 0.4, 8.37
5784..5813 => 1.2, 8.28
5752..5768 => 0.6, 8.27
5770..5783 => 0.3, 8.41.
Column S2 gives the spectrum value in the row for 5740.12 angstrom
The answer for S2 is 8.435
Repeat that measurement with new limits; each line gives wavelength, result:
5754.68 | 8.059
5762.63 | 8.253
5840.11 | 8.489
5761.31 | 8.348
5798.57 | 7.942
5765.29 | 8.282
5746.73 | 8.4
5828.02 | 8.882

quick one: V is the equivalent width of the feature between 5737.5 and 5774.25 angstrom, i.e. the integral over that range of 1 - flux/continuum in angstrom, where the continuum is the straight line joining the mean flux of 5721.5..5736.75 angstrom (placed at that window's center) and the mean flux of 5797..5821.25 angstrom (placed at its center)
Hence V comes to 0.9 angstrom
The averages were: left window 8.65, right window 8.46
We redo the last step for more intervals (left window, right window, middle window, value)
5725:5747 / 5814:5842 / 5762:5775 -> 0.32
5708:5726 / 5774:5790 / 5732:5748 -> -0.26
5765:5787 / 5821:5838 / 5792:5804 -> 0.54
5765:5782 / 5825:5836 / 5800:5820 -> 0.26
